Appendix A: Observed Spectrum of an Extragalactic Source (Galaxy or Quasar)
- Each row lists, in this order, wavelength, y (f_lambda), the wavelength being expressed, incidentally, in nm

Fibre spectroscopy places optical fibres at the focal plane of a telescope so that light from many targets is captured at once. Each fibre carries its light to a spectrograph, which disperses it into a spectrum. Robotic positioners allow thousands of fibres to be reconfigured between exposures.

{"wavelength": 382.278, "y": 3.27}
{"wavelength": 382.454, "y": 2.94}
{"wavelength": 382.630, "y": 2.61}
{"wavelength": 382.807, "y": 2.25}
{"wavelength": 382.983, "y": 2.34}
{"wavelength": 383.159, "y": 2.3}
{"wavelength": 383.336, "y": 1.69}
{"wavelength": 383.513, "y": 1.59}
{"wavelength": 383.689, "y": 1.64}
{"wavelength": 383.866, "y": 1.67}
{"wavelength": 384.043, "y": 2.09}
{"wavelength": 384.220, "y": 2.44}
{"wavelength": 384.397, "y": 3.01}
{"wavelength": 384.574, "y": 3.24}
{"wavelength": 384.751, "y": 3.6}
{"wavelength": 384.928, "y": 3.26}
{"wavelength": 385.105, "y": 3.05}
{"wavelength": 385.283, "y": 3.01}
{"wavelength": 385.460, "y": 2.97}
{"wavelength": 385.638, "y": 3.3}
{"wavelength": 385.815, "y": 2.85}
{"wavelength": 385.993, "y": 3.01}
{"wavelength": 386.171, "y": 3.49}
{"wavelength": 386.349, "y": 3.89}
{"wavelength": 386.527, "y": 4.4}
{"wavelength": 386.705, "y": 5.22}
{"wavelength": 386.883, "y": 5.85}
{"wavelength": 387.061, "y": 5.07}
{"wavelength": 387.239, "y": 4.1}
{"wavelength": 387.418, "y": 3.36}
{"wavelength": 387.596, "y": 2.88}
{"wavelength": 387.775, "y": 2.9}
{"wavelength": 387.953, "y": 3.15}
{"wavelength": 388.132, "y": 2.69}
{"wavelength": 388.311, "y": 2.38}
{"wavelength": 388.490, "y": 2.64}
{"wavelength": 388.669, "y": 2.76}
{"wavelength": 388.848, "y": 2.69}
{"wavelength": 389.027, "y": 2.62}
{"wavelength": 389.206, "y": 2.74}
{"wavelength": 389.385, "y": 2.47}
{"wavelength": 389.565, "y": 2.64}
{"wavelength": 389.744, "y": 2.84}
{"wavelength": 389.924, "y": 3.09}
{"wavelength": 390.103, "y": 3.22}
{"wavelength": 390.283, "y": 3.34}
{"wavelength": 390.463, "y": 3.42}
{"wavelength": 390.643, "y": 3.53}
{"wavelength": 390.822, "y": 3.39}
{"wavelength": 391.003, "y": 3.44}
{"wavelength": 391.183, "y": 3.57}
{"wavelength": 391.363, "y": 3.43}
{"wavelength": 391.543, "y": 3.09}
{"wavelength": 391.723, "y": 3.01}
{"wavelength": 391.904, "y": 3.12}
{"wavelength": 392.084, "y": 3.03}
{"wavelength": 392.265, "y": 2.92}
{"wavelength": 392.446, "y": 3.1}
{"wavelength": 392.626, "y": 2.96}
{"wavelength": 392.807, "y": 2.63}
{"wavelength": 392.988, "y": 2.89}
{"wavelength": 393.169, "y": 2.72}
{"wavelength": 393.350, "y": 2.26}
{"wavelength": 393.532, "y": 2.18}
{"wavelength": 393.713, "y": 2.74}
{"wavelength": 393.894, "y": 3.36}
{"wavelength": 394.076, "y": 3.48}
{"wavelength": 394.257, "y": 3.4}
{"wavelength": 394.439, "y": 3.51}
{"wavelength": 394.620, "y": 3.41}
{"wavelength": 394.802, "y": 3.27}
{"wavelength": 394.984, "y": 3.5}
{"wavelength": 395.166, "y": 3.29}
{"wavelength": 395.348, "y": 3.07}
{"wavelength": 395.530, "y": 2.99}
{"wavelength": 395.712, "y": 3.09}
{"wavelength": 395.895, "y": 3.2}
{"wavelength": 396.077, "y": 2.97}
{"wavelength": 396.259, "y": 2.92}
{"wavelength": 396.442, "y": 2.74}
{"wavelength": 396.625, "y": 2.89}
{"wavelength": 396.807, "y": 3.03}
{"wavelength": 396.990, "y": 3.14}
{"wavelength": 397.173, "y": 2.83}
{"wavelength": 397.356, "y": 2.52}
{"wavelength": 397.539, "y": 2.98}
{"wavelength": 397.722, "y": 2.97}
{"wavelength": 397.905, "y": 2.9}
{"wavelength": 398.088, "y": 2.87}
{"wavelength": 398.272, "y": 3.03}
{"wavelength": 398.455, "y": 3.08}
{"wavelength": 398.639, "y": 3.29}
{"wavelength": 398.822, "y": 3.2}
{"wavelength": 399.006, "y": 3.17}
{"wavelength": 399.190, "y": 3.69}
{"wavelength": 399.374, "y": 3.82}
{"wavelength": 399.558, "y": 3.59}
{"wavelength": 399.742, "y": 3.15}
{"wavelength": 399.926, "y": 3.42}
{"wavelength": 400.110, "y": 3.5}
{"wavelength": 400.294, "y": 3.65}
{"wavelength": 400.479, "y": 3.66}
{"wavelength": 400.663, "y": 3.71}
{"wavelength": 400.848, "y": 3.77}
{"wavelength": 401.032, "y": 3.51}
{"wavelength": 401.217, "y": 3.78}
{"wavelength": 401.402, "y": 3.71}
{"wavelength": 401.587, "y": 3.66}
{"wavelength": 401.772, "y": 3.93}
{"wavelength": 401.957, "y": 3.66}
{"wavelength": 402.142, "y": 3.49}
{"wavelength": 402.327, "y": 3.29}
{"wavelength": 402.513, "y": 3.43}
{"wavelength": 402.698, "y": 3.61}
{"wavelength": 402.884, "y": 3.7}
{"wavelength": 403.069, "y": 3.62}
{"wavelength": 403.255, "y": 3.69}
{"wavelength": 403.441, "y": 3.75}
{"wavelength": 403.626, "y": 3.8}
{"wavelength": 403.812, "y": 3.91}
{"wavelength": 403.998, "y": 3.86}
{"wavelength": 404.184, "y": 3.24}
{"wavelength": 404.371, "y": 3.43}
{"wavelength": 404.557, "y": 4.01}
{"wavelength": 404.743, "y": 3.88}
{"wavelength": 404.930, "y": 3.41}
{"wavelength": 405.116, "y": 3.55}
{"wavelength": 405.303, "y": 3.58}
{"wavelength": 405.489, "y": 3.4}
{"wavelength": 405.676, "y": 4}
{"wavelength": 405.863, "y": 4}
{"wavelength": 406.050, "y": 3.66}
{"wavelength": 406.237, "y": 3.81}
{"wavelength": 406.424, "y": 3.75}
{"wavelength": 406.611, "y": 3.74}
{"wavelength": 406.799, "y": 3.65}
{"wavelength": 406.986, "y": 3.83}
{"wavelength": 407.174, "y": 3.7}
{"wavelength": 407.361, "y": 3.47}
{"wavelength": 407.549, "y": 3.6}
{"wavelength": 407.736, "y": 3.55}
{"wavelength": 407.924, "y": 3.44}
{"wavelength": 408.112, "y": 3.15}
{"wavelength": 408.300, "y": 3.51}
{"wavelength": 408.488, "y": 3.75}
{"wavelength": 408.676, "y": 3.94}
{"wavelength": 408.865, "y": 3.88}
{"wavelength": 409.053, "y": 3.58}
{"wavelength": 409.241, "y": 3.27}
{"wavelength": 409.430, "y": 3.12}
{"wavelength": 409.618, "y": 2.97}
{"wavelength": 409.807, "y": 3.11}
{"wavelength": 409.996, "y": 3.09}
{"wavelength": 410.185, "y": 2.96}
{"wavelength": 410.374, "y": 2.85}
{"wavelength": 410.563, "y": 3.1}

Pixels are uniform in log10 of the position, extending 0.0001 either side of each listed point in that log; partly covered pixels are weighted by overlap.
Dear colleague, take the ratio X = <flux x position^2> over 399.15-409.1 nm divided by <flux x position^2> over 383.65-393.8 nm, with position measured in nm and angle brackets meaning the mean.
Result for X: 1.27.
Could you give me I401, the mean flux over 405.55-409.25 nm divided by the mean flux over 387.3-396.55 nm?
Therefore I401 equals 1.21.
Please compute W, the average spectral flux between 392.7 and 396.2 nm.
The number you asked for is 3.05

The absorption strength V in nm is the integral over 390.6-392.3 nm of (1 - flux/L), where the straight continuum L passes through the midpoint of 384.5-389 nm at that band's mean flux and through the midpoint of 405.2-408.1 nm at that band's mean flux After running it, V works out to 0.11 nm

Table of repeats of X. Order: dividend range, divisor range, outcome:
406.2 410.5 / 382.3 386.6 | 1.40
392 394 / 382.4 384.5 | 1.33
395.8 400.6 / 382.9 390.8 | 1.10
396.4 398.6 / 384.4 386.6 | 0.94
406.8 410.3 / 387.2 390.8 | 1.28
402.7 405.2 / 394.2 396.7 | 1.22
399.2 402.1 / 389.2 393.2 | 1.24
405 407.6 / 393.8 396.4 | 1.21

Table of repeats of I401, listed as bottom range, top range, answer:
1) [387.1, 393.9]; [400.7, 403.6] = 1.22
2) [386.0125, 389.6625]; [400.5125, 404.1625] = 1.08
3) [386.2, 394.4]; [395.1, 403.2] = 1.03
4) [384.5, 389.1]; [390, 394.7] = 0.92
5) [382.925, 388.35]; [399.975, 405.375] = 1.17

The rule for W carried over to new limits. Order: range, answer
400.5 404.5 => 3.65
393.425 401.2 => 3.21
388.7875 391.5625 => 3.1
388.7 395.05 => 3.05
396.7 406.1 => 3.48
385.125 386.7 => 3.45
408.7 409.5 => 3.51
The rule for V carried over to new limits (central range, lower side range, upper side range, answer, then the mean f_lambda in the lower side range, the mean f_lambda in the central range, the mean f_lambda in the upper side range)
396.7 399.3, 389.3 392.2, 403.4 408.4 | 0.26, 3.16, 3.05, 3.65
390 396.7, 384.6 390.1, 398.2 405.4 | 0.59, 3.29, 3.11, 3.57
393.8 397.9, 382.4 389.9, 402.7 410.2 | 0.21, 2.99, 3.11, 3.59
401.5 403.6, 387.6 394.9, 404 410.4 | -0.15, 3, 3.63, 3.54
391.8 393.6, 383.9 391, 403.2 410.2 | 0.29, 3.24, 2.79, 3.59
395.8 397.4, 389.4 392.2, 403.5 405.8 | 0.22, 3.19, 2.93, 3.68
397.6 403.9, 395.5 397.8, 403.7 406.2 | -0.35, 2.94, 3.5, 3.69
